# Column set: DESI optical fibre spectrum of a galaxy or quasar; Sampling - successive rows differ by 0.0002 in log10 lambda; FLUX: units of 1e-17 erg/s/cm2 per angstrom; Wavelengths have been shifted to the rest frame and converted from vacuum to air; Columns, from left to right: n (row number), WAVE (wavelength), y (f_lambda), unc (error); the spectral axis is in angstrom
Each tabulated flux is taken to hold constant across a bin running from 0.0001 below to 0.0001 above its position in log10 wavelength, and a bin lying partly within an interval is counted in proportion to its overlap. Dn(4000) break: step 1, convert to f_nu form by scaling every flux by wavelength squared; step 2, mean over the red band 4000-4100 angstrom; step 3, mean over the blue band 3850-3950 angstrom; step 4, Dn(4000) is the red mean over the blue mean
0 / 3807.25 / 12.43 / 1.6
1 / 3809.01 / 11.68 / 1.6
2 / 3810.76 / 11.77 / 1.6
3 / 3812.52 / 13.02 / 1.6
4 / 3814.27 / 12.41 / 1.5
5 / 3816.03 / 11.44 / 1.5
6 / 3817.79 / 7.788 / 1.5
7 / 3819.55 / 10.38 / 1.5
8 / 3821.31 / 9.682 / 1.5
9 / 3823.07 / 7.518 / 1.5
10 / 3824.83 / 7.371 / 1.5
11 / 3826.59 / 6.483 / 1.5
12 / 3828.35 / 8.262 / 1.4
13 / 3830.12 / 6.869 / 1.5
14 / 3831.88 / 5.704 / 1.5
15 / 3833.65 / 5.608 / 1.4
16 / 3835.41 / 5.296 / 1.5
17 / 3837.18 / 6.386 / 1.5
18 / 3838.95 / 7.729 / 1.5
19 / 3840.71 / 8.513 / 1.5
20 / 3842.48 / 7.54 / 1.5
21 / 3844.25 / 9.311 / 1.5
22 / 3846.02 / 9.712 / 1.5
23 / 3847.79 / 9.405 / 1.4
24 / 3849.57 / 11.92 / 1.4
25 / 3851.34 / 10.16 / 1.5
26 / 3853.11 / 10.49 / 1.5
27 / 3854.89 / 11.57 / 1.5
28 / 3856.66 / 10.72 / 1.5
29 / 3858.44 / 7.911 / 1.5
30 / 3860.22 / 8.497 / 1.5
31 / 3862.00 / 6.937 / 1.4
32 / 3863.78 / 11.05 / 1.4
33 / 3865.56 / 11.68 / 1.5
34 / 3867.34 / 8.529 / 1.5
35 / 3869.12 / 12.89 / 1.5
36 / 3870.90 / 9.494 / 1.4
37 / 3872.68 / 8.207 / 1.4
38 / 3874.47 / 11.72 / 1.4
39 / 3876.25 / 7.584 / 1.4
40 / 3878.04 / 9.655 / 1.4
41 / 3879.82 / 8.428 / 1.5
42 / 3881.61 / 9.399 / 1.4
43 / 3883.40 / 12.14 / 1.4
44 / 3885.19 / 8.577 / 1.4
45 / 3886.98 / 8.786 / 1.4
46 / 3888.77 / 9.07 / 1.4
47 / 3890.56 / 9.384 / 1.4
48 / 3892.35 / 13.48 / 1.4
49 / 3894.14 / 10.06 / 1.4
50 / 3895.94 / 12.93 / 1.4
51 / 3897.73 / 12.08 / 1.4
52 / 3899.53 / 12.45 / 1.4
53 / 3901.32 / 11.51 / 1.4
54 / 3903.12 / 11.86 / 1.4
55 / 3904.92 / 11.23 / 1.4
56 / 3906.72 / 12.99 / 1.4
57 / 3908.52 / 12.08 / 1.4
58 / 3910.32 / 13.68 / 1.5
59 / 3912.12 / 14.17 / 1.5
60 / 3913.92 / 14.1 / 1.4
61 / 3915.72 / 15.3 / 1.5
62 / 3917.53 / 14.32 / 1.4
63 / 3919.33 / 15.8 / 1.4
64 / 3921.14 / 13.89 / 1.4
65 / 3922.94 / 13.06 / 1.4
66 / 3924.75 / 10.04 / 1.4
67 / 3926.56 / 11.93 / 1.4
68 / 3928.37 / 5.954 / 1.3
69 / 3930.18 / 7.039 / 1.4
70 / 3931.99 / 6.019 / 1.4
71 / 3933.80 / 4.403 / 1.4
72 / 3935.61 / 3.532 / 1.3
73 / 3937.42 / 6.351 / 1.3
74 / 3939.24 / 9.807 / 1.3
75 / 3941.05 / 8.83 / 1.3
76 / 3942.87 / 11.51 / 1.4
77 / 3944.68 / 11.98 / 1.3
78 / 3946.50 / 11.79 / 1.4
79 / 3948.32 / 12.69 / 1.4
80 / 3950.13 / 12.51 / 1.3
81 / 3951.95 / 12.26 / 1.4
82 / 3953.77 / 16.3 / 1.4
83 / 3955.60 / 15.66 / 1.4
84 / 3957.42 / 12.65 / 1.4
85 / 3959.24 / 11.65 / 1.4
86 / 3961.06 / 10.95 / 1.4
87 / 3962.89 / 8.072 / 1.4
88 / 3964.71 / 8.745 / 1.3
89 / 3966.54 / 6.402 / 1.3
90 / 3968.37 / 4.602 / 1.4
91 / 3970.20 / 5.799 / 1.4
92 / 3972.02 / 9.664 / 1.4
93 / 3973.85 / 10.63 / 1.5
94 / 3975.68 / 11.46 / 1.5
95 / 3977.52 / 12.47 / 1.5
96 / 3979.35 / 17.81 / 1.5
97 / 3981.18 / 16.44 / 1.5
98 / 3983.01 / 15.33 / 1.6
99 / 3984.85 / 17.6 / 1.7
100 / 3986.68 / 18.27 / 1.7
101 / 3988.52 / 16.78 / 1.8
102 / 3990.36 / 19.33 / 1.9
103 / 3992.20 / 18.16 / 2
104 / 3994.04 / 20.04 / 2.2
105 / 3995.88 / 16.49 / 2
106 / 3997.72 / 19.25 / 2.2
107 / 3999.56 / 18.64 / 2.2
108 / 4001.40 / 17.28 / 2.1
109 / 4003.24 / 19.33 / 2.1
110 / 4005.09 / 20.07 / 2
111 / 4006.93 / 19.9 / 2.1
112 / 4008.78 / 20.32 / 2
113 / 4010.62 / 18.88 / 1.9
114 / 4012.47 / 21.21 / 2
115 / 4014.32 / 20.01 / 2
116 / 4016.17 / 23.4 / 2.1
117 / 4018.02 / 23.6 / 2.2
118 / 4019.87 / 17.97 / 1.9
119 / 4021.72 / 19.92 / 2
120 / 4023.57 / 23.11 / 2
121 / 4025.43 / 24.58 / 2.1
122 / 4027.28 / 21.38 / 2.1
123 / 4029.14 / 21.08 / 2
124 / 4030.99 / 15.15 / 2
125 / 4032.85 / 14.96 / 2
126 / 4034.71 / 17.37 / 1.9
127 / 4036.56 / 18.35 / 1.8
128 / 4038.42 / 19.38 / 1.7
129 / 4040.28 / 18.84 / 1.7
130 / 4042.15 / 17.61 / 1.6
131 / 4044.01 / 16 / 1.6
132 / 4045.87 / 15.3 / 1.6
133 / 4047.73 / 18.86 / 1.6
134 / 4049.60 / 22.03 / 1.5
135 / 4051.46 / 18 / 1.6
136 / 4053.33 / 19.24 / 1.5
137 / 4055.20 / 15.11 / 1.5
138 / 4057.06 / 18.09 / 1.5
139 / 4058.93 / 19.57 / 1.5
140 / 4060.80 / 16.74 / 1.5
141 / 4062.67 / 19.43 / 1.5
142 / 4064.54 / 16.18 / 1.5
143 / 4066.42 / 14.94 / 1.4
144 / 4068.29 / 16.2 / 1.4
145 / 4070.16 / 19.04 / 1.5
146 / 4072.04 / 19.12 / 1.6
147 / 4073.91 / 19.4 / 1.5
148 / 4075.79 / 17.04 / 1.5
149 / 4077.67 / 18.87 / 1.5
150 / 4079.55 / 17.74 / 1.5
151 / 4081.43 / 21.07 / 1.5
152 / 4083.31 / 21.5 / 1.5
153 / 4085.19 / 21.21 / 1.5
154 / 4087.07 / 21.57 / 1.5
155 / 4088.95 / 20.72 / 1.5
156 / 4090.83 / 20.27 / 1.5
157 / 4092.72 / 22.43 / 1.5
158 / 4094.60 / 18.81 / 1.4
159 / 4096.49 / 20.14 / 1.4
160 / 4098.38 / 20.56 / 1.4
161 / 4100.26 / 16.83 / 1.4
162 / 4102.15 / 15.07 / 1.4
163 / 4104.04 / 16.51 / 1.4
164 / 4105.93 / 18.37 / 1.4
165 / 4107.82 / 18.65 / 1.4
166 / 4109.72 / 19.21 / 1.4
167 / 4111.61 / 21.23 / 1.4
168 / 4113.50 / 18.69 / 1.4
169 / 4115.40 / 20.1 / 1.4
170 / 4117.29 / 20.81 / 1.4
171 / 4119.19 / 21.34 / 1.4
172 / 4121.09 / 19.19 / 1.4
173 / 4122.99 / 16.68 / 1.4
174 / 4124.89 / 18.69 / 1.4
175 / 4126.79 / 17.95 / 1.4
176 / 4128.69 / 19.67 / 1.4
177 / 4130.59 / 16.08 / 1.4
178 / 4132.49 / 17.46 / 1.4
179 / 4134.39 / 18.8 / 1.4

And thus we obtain 1.96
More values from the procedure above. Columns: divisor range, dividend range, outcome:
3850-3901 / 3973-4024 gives 1.92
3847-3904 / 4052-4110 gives 2.02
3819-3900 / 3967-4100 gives 2.13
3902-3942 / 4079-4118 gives 2.00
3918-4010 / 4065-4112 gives 1.56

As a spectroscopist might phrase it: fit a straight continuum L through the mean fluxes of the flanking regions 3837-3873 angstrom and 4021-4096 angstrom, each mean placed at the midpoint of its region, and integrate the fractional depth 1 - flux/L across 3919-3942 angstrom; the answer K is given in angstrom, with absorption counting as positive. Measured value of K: 7.3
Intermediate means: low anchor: 9.54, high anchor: 18.9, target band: 8.8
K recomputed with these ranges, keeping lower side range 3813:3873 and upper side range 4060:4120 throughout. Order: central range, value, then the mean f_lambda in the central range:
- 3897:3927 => -3.1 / 13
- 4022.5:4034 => -2.4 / 20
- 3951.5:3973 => 5.6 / 10.2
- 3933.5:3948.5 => 4.6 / 9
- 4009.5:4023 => -4.0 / 20.8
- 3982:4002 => -3.8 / 17.9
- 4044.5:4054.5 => -0.6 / 18.5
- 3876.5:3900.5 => 0.9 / 10.4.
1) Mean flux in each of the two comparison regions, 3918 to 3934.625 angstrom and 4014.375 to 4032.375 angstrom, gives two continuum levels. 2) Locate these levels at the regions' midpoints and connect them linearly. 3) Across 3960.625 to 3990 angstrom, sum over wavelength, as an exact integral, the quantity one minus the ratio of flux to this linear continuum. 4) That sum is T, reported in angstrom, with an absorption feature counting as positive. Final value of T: 6.8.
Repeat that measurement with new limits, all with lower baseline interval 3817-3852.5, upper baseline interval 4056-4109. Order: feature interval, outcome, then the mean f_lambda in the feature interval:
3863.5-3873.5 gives -0.8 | 10.3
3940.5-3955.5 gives 0.6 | 12.5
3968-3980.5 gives 3.0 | 10.7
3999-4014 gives -3.9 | 19.5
